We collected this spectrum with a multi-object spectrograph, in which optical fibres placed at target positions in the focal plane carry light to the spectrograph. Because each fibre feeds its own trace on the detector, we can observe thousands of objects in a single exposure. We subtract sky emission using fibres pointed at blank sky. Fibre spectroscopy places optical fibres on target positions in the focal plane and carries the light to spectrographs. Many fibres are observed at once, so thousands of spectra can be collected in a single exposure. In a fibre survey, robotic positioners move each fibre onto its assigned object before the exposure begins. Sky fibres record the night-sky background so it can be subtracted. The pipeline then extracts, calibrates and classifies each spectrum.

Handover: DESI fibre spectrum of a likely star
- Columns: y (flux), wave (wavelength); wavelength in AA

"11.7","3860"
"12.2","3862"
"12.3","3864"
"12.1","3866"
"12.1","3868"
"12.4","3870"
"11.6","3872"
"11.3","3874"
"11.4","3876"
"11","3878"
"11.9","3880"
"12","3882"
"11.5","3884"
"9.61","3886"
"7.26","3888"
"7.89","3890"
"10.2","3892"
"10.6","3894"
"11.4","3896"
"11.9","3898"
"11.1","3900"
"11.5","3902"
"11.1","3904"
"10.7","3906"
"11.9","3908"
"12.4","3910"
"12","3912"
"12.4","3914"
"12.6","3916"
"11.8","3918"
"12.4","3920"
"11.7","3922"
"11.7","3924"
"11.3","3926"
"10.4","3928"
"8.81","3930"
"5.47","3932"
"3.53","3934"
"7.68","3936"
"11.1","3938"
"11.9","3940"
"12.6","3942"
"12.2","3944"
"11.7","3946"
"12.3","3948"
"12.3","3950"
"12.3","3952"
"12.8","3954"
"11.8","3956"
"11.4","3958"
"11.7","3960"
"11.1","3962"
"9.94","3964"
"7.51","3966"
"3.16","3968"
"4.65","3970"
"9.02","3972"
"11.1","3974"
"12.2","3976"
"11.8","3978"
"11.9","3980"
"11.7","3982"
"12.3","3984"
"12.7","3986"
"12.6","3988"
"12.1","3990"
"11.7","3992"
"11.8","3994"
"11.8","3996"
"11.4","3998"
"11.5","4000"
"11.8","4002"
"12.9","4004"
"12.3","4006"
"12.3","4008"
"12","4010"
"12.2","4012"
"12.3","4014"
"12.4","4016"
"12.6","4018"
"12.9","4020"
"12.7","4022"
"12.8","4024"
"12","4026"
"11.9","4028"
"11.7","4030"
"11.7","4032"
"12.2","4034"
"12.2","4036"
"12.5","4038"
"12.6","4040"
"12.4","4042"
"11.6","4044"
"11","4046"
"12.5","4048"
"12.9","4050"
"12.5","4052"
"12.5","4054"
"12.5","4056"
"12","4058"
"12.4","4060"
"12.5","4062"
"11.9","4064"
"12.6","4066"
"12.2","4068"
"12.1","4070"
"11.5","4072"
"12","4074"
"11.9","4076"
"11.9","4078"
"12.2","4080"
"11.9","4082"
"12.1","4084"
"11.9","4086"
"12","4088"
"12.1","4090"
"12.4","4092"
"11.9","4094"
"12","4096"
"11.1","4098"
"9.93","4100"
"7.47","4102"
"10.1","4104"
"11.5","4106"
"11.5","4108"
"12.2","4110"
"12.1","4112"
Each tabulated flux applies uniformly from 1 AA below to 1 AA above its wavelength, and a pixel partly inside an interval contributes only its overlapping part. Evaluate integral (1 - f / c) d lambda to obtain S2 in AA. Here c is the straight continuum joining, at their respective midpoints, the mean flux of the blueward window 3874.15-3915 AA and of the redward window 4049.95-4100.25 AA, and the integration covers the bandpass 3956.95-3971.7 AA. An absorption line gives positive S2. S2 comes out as 3.7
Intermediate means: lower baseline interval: 11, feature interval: 8.53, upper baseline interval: 12.1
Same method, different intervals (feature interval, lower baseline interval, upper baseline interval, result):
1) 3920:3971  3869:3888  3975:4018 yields 7.0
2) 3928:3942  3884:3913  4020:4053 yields 3.2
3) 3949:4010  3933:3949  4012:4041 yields 0.7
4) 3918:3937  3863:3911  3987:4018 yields 3.5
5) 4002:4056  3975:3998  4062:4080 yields -1.1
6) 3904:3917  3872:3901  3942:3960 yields -0.8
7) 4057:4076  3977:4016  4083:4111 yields -1.0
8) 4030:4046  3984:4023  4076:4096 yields 0.1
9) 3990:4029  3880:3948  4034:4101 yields -2.1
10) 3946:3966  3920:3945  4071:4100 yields -2.5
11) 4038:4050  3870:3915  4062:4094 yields -0.3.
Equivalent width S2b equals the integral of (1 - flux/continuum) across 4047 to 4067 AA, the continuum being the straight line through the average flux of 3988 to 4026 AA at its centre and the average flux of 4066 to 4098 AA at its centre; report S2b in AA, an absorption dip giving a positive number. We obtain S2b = -0.6 AA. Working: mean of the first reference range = 12.2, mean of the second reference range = 12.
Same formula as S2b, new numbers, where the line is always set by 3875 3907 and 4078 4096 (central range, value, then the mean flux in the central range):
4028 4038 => -0.3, 12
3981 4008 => -1.5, 12.1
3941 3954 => -1.4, 12.3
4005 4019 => -0.9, 12.3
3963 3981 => 3.6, 9.03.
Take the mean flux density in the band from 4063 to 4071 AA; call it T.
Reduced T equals 12.2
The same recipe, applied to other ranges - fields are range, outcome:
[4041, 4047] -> 11.7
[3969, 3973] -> 6.83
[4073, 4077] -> 11.9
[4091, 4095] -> 12.2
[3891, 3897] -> 10.7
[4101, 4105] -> 8.79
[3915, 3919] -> 12.2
